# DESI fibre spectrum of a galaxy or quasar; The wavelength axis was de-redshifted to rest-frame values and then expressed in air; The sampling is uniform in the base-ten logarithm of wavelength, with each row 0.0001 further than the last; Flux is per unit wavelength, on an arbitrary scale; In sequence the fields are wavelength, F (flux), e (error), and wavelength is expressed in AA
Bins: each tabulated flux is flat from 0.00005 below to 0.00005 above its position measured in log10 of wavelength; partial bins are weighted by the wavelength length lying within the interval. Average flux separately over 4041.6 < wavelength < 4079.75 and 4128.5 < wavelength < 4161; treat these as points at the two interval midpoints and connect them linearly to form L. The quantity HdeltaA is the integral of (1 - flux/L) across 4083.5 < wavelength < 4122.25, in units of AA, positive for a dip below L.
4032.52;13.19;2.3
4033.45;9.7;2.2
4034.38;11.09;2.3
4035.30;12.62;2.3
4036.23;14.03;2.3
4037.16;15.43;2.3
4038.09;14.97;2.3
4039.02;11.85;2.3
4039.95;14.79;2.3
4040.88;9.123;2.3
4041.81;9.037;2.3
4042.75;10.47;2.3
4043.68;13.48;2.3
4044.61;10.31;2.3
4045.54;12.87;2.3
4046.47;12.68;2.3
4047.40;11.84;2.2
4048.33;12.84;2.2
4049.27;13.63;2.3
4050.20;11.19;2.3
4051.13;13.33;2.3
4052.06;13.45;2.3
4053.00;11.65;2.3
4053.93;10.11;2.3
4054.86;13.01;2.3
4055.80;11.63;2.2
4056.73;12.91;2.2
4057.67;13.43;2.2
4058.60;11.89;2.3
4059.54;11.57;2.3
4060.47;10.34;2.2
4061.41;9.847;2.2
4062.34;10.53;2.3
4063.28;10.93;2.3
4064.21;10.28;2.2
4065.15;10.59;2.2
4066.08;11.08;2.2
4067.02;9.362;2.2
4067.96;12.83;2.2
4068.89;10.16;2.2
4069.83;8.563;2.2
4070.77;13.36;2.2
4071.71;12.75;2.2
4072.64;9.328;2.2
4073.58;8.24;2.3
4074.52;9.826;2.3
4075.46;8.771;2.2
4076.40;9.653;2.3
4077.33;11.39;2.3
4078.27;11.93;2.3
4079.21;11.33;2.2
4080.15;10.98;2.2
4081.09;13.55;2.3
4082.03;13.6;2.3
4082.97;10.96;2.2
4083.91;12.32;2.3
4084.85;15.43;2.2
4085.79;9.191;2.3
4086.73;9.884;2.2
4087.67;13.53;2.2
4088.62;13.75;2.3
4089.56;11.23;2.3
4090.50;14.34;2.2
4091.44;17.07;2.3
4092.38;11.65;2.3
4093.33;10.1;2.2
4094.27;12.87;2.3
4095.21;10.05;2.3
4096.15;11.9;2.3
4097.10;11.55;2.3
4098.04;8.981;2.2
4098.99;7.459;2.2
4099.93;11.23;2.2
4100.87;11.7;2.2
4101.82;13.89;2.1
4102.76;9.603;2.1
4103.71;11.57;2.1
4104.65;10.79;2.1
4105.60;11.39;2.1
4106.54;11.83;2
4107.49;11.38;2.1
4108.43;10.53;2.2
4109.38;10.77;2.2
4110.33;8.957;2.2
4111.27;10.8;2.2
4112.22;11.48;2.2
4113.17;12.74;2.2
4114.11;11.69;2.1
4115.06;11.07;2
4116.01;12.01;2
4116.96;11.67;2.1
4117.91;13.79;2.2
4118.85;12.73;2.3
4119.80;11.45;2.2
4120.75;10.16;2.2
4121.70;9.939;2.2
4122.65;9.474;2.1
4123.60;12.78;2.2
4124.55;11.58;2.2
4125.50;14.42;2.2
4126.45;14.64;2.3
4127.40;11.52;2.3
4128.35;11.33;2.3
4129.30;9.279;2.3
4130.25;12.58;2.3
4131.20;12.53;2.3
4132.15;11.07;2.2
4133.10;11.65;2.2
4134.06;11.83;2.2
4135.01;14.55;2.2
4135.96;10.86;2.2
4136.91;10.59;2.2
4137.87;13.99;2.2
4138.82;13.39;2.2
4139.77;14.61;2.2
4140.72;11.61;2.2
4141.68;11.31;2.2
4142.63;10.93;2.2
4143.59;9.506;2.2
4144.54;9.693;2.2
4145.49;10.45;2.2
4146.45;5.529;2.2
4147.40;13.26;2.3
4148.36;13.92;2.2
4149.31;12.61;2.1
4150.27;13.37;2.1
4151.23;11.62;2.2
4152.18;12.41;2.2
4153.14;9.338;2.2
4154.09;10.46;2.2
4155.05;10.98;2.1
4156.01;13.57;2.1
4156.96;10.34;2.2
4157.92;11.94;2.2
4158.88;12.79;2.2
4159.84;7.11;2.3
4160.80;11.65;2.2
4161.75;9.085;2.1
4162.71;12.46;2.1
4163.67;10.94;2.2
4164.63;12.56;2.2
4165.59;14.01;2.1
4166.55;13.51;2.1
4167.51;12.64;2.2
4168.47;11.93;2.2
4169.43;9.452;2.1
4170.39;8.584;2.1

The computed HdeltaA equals -0.6 AA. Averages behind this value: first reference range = 11.3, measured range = 11.6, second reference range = 11.5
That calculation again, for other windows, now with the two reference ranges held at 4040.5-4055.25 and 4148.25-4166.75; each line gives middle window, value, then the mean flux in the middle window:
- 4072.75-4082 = 0.83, 10.7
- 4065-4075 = 1.05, 10.5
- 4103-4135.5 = 0.24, 11.6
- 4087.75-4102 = -0.12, 11.8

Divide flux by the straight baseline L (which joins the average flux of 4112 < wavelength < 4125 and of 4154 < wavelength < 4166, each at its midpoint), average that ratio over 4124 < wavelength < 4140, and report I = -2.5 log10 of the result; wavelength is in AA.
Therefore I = -0.07 mag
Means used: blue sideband 11.6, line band 12.3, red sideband 11.4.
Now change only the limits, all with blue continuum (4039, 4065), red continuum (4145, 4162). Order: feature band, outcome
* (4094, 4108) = 0.04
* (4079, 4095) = -0.08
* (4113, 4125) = -0.02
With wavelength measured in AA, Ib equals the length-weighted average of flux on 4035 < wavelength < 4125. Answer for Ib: 11.6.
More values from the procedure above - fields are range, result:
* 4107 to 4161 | 11.5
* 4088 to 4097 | 12.5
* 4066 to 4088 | 11.2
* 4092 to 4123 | 11.1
